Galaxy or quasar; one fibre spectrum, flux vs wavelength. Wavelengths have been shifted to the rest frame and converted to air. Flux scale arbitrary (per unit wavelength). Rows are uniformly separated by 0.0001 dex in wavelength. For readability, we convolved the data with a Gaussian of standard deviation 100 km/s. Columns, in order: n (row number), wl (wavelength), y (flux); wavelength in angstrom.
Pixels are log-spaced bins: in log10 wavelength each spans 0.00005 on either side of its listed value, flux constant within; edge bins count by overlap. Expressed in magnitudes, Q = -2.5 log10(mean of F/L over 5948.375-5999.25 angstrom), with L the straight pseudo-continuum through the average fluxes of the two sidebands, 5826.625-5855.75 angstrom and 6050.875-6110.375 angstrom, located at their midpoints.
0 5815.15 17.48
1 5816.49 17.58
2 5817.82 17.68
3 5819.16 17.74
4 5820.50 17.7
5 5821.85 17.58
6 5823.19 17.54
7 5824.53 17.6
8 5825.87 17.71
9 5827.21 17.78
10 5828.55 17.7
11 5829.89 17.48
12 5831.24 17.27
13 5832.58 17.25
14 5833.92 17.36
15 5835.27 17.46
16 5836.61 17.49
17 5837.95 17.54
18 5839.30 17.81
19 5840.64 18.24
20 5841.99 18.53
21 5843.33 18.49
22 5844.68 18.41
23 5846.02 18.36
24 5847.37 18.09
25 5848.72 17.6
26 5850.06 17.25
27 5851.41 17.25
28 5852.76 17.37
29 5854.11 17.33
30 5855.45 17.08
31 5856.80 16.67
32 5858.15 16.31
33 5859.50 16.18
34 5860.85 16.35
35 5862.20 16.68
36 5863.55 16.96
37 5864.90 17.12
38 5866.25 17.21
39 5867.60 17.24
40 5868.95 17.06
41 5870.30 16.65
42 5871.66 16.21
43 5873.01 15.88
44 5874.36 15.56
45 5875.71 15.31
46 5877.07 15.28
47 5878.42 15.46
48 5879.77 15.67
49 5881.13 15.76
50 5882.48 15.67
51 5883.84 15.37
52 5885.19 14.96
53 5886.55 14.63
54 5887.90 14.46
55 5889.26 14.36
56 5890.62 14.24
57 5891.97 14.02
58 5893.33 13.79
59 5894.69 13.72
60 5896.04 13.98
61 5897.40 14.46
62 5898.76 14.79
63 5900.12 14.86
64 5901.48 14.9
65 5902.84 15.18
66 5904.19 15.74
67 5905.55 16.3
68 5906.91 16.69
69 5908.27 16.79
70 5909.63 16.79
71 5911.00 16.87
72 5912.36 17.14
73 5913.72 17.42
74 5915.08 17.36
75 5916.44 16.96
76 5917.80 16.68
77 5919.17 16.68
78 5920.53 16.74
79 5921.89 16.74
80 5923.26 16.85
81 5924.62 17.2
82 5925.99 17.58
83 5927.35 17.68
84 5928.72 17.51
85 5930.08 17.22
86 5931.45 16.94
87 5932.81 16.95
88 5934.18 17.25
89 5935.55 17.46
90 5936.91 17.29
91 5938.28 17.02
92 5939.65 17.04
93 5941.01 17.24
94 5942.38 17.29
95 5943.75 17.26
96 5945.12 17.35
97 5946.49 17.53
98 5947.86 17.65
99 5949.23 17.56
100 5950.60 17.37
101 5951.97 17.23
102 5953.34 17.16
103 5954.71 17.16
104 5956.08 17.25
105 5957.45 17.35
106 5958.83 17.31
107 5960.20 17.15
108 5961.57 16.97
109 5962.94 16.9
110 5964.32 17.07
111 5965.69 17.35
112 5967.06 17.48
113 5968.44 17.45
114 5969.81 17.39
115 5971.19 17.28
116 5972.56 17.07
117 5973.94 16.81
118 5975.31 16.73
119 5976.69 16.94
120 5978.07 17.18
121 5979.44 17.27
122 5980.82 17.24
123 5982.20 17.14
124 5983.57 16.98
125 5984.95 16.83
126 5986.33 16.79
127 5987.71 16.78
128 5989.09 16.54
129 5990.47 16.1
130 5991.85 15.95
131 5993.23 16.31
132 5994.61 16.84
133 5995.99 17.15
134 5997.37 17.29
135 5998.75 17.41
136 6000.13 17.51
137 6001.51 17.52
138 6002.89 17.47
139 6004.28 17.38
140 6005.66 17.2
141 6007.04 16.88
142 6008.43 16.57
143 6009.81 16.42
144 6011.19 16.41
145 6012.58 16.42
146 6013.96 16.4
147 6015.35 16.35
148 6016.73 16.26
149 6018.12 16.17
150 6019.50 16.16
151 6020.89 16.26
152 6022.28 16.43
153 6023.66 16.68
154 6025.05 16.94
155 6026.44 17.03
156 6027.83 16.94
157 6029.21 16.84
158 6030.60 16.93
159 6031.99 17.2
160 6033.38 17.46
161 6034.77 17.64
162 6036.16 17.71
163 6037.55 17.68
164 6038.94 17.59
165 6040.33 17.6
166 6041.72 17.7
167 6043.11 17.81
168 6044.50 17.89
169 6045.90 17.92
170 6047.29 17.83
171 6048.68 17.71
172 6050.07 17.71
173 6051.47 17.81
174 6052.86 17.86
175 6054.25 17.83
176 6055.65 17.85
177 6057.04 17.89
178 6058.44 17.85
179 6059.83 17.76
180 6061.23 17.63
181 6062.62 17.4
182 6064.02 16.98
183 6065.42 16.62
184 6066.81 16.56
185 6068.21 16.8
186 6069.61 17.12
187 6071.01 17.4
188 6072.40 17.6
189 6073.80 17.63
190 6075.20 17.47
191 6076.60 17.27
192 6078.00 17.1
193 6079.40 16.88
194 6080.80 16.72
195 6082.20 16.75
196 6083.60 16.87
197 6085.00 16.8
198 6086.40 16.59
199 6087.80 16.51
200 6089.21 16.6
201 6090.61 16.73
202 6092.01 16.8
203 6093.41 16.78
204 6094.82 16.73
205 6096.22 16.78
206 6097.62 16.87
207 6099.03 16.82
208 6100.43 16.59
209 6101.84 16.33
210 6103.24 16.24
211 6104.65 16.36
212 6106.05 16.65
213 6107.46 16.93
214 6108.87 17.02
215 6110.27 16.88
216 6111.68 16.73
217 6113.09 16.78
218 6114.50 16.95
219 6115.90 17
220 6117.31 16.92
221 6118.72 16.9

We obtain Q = 0.02 mag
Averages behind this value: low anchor 17.7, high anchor 17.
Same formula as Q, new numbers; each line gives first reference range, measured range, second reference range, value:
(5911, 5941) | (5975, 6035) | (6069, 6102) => 0.01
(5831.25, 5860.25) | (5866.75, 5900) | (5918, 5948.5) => 0.15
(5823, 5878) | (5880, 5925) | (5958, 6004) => 0.09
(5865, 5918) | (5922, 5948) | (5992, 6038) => -0.07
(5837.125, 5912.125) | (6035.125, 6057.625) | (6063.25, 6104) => -0.06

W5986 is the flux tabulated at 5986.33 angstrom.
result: 16.79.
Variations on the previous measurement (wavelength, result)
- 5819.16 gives 17.74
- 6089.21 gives 16.6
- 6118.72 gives 16.9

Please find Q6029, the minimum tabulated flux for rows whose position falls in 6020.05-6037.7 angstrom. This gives 16.26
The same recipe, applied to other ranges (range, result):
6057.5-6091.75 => 16.51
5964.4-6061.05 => 15.95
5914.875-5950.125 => 16.68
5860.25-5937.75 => 13.72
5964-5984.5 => 16.73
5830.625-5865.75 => 16.18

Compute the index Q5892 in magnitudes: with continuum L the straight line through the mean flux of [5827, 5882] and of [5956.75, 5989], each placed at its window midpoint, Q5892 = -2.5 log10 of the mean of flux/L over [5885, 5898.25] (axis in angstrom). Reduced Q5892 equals 0.20 mag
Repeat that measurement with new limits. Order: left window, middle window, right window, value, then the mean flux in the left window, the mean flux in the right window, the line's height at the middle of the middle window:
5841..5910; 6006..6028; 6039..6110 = 0.022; 16.1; 17.2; 16.9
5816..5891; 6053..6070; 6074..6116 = -0.037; 16.9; 16.8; 16.8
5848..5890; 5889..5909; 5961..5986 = 0.106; 16.2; 17.1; 16.5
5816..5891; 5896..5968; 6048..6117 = 0.003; 16.9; 17.1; 16.9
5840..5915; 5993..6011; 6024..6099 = -0.011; 16.2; 17.3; 16.9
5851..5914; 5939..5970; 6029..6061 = -0.040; 15.8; 17.7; 16.7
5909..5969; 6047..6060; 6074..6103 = -0.058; 17.2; 16.8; 16.9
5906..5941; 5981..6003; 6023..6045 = 0.021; 17.1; 17.3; 17.2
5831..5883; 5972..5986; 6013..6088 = 0.006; 17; 17.2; 17.1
